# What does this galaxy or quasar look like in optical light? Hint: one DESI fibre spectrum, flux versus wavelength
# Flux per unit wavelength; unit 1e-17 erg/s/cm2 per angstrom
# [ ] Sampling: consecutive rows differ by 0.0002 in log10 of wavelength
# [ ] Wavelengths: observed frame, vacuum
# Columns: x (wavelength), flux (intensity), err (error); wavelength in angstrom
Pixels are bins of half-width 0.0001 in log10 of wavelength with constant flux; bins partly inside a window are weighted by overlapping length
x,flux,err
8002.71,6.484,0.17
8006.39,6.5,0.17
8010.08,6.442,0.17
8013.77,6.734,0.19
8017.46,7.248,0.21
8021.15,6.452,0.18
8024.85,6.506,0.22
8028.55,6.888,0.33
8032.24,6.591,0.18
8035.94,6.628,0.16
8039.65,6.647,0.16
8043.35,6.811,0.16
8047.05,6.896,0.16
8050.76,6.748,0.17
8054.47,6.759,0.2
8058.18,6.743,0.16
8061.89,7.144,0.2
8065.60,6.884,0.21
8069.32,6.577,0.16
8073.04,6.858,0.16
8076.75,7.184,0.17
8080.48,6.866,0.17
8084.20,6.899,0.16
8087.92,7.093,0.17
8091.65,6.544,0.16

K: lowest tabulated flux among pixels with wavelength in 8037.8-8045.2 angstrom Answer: 6.647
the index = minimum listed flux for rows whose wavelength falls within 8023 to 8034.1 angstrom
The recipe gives 6.506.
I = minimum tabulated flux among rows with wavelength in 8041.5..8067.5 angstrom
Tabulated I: 6.743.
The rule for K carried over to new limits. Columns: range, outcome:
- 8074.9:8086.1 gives 6.866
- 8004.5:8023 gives 6.442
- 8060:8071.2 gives 6.577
